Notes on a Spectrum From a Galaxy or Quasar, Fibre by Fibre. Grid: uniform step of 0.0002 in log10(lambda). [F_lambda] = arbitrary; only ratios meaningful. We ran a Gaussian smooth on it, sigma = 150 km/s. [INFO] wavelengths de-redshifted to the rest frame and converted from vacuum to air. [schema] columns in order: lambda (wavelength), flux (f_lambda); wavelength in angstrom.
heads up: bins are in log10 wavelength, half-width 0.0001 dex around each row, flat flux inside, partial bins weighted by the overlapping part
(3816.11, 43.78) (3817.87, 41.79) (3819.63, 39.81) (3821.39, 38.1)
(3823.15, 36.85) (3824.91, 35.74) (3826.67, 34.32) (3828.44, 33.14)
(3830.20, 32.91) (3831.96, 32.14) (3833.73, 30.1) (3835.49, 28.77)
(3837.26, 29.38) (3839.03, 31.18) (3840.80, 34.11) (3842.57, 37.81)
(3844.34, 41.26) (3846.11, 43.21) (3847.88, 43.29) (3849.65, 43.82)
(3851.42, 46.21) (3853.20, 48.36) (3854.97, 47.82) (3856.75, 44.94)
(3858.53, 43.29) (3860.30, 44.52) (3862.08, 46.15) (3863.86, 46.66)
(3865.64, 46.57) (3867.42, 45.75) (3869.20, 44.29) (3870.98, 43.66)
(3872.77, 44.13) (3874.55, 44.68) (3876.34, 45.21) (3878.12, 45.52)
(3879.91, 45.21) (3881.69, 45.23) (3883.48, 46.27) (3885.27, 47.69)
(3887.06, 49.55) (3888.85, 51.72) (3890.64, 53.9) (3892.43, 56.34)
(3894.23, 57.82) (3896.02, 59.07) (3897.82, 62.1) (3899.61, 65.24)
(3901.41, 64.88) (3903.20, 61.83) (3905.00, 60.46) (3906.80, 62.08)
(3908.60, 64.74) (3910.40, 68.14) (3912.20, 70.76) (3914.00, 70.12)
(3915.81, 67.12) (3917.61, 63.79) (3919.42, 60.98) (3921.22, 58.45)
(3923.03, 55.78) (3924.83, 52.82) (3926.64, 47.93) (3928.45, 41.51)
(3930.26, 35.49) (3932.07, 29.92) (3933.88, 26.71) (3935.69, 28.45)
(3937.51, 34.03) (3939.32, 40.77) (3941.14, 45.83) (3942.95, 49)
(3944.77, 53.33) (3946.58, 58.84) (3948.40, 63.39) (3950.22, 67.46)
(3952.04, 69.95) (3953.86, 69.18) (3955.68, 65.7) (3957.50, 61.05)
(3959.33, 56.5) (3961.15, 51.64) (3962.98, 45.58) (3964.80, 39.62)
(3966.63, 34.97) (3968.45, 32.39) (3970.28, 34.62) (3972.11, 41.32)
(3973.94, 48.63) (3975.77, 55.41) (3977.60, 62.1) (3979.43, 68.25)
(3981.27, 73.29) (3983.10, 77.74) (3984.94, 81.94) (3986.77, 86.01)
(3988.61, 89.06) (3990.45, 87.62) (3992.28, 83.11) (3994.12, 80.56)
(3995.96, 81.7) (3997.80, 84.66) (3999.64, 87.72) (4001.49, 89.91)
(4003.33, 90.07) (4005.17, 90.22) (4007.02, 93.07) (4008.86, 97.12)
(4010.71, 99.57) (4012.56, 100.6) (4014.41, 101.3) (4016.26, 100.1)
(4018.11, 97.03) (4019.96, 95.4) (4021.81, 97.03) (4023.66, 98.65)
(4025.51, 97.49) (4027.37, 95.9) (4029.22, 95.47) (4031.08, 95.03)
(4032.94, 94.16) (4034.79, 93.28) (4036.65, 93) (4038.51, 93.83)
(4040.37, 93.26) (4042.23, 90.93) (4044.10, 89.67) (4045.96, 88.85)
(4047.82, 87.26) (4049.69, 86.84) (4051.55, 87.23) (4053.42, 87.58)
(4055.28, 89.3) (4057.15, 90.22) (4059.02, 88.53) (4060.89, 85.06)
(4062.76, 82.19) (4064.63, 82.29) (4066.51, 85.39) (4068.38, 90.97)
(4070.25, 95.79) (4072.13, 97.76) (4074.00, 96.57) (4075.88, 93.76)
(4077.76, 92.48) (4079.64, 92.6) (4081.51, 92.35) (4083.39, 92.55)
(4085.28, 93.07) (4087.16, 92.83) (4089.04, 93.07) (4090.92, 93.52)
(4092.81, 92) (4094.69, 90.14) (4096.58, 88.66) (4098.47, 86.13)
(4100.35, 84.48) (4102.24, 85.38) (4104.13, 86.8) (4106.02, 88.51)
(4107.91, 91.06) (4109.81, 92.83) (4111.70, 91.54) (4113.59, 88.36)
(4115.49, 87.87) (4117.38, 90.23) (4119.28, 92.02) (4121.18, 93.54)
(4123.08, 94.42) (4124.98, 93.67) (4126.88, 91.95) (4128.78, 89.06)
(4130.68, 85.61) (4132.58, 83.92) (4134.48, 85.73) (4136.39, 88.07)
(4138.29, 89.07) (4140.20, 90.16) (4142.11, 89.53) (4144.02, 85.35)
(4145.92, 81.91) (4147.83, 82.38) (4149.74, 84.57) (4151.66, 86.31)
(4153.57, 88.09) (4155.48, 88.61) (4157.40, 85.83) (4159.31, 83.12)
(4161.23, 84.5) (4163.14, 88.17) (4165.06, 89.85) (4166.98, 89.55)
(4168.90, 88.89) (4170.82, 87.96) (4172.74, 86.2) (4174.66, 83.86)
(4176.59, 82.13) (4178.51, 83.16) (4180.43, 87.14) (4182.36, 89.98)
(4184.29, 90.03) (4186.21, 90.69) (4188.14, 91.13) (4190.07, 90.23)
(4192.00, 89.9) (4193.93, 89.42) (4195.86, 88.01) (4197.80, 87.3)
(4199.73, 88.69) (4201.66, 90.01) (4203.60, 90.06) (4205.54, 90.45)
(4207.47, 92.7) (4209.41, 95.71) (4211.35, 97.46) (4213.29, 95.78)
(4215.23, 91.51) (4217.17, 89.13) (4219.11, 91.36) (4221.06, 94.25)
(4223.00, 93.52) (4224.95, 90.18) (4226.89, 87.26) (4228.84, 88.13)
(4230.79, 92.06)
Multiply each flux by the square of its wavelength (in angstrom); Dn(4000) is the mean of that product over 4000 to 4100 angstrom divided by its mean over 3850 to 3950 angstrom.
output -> 1.95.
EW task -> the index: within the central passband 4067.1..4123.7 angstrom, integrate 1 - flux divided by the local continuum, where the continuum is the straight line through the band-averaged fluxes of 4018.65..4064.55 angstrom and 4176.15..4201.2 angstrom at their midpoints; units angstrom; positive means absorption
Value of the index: -0.62 angstrom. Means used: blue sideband 91.4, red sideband 88.5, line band 91.3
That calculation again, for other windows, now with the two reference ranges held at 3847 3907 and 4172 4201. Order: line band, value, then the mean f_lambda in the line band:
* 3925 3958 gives 5.0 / 49.3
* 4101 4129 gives -4.0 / 90.4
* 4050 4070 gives -4.1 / 87.2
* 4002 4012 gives -4.3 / 94.1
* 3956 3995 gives 0.5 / 61.6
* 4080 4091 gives -2.5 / 92.9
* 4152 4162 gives -0.2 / 86.1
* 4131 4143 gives -0.8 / 87.6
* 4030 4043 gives -4.5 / 93.4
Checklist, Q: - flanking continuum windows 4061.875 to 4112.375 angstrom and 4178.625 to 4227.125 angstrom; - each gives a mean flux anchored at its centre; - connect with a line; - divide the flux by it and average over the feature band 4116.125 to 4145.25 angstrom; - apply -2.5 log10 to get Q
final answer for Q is 0.01 mag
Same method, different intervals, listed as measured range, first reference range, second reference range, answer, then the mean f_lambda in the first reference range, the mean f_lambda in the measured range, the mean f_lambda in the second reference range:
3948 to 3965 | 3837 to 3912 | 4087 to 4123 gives 0.07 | 49.3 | 59.7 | 90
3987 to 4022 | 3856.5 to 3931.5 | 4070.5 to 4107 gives -0.22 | 53.1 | 91.7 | 91.3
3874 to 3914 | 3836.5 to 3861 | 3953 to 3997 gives -0.14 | 41.4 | 56.3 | 62.9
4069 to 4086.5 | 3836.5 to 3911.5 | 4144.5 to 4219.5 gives -0.24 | 49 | 94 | 88.5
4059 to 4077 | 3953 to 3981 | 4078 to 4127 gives -0.12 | 51.6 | 89.9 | 90.8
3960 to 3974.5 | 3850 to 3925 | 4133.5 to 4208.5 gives 0.46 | 53.5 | 41.2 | 87.7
